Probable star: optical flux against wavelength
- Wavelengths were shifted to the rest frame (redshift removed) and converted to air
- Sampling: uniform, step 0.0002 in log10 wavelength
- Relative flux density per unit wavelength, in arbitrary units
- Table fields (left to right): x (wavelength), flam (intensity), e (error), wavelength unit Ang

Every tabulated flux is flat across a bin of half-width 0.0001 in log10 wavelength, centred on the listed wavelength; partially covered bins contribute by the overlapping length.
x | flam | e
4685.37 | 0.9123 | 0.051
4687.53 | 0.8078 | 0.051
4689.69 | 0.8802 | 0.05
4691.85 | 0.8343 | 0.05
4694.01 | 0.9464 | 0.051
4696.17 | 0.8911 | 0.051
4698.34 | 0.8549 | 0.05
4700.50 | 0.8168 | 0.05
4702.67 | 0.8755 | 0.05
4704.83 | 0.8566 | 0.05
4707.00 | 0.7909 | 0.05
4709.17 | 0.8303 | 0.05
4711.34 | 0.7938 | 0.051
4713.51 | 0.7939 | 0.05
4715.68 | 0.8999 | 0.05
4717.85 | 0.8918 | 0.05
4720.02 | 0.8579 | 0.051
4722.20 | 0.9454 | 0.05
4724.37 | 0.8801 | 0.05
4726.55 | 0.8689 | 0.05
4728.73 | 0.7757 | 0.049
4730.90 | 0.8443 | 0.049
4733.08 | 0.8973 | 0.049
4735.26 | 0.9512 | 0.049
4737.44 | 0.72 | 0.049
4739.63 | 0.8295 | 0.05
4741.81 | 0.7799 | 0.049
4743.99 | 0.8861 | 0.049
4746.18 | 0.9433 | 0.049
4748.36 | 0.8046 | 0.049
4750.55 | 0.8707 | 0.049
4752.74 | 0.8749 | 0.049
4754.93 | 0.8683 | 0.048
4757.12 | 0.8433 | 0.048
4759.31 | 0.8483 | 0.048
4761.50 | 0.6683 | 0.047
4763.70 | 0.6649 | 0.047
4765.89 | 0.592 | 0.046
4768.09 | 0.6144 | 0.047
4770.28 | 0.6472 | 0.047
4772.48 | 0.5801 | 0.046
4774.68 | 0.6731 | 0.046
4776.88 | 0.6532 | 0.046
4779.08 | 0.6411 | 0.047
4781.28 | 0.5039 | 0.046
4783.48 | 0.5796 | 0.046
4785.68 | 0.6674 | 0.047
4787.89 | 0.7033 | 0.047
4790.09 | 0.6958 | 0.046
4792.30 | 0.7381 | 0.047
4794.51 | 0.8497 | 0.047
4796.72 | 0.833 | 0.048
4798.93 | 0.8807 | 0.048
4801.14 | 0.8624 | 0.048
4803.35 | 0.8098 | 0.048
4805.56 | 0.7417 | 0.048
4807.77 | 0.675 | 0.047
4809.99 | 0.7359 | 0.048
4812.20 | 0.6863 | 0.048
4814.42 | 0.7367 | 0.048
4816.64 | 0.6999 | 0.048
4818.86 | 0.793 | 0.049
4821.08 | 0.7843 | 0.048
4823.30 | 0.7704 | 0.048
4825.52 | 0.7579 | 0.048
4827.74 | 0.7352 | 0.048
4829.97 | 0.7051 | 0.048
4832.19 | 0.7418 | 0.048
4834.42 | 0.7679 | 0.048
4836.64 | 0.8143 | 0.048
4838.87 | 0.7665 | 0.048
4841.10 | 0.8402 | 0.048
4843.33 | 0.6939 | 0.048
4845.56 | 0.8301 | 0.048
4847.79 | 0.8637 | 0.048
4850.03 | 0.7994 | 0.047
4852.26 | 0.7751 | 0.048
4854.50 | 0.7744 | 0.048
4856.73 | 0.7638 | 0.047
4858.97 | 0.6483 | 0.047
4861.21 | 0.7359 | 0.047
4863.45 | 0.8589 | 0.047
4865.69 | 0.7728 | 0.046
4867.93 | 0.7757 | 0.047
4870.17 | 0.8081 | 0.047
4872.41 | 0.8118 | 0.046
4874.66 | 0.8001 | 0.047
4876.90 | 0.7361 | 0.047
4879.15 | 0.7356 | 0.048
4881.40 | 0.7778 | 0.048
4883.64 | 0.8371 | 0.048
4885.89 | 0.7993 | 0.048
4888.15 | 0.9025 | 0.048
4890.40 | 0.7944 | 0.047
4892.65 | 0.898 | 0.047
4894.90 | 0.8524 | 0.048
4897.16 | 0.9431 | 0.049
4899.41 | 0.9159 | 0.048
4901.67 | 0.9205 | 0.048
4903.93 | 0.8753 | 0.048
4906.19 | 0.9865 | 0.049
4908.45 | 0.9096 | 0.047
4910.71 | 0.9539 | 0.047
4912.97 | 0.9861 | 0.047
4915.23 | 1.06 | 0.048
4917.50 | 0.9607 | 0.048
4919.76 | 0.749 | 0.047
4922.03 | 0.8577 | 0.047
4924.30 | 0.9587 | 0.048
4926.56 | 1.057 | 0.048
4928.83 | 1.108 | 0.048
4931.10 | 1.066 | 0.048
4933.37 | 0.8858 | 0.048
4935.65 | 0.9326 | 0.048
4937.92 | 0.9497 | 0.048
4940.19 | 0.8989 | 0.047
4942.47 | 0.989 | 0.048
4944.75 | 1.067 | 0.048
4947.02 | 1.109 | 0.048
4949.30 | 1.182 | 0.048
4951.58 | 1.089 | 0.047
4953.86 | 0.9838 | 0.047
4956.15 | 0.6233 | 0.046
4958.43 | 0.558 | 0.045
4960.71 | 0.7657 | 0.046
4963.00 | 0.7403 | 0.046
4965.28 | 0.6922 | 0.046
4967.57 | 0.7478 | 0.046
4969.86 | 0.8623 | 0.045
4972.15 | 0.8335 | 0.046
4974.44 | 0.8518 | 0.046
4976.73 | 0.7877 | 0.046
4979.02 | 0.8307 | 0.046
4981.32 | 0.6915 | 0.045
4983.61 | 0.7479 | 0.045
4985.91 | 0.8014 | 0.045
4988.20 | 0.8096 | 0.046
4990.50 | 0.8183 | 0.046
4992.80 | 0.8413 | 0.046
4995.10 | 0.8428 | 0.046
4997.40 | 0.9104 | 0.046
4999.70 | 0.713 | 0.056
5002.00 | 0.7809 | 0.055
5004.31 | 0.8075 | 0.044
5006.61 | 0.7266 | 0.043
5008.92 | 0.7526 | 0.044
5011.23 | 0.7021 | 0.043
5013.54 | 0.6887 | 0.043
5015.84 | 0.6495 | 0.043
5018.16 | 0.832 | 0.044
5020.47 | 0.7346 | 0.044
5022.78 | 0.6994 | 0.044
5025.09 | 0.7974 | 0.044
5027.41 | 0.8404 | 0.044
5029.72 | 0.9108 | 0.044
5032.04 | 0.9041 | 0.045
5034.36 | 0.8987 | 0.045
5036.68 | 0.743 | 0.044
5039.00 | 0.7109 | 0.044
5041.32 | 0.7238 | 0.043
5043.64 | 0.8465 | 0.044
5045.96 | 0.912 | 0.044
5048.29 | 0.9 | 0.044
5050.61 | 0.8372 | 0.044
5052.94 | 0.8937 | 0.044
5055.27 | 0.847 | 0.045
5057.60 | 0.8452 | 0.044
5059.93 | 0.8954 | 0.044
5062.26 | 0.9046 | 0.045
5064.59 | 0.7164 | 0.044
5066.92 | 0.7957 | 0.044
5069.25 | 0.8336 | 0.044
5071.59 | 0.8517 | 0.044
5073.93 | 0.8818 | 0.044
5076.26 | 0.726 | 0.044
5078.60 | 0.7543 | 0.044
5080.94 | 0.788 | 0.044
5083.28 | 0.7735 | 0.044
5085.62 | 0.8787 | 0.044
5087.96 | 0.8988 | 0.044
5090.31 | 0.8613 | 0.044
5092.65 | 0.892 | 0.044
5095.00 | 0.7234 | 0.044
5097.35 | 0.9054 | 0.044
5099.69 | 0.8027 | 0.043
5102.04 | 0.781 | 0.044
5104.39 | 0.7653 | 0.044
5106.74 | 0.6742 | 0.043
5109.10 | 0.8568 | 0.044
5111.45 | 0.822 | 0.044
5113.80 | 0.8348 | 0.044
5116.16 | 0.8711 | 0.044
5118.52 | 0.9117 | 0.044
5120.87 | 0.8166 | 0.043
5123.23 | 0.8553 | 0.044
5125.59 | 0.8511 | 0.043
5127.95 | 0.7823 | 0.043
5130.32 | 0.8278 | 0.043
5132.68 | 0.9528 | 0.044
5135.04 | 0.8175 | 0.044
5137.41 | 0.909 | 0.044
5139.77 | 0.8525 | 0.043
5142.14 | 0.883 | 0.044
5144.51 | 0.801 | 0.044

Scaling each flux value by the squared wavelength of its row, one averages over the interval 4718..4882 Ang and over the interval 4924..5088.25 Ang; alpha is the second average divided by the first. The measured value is 1.18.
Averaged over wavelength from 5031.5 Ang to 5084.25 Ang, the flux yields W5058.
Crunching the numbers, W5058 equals 0.825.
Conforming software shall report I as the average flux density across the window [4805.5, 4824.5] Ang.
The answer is 0.736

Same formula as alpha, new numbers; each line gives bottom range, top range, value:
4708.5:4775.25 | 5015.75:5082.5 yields 1.15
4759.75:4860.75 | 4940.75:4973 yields 1.27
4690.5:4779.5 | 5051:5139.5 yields 1.19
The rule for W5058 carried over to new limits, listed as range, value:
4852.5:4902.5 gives 0.811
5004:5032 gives 0.766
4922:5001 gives 0.874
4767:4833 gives 0.717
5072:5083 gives 0.791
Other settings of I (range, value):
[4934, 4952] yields 1.02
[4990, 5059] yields 0.804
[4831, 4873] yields 0.781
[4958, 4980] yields 0.773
